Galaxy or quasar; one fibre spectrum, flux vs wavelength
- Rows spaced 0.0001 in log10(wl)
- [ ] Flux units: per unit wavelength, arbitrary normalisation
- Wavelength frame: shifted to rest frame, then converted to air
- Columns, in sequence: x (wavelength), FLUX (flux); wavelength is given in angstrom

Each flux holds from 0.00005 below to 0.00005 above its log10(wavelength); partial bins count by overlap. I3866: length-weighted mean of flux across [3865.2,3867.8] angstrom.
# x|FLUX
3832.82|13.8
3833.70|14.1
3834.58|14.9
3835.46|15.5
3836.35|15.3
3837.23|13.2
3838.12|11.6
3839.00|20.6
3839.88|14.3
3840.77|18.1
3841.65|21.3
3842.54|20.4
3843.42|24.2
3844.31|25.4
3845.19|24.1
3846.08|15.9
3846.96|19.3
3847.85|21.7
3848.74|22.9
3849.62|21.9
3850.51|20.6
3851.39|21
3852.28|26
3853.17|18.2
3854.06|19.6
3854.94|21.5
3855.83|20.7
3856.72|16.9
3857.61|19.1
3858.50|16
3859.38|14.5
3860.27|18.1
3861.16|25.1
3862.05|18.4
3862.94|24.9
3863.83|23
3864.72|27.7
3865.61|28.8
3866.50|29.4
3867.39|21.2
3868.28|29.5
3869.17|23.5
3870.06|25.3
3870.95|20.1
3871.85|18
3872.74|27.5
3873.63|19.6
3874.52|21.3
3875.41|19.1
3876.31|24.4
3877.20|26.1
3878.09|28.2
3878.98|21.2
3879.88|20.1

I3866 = 26.5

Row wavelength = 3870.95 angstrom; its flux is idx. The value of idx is 20.1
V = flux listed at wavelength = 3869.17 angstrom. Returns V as 23.5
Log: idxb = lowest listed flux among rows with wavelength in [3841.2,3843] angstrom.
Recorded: 20.4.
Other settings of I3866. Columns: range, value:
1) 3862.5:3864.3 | 24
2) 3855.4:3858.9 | 18.2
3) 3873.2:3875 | 20.5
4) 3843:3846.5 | 22.4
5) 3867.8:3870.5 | 26.1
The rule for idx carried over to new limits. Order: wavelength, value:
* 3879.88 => 20.1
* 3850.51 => 20.6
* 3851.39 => 21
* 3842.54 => 20.4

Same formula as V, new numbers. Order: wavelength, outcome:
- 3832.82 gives 13.8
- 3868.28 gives 29.5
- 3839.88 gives 14.3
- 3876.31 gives 24.4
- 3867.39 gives 21.2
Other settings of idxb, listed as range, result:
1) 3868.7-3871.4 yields 20.1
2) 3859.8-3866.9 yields 18.1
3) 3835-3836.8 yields 15.3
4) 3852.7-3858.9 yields 16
